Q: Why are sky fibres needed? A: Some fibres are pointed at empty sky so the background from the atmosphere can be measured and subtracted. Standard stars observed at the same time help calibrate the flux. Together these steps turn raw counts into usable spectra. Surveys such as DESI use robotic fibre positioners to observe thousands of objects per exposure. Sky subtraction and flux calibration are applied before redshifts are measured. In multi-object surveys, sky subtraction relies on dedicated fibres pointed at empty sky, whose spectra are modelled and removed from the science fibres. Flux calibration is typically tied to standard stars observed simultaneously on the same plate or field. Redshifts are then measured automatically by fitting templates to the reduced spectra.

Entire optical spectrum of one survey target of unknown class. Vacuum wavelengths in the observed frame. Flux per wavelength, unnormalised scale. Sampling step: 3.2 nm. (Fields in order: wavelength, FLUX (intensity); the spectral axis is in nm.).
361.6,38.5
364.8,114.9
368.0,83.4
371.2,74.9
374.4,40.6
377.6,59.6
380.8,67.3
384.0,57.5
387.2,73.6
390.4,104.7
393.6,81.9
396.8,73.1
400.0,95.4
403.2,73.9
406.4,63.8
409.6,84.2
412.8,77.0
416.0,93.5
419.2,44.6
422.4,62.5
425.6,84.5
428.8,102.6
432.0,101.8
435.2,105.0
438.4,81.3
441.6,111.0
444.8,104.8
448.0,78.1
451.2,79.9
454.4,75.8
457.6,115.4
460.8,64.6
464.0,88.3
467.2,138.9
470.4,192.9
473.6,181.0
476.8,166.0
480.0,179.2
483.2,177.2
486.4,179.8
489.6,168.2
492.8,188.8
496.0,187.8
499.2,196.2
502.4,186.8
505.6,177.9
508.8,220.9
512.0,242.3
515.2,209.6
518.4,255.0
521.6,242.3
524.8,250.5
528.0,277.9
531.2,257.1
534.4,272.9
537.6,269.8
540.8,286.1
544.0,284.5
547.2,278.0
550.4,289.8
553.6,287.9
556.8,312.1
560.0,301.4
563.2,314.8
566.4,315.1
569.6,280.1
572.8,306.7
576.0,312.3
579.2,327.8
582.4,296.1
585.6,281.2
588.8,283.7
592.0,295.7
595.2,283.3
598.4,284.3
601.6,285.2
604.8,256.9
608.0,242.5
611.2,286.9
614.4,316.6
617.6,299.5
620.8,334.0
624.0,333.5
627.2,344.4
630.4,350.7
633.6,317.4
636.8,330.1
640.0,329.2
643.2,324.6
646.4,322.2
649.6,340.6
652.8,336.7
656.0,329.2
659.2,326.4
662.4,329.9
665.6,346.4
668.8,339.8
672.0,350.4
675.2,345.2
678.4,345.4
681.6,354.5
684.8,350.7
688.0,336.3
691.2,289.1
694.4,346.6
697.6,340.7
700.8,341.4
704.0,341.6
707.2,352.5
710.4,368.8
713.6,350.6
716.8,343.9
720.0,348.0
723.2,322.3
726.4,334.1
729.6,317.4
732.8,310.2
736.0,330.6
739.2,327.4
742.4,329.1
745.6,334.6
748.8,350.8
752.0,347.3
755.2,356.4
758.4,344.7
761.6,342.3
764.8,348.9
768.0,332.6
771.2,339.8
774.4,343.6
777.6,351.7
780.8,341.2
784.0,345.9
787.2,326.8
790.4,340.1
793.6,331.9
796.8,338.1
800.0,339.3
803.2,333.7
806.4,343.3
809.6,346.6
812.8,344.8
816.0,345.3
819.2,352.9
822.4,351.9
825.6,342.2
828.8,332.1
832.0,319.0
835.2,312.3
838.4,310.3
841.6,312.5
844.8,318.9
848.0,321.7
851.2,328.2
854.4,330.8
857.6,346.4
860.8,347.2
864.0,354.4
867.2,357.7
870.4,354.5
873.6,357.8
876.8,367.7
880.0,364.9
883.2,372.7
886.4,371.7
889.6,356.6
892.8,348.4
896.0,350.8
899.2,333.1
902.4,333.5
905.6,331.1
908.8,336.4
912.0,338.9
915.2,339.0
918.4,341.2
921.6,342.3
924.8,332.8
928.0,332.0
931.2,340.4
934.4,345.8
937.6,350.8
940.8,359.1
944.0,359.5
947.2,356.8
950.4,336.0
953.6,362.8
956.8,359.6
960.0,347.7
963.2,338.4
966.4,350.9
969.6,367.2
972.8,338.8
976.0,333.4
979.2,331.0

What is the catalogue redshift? 0.17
